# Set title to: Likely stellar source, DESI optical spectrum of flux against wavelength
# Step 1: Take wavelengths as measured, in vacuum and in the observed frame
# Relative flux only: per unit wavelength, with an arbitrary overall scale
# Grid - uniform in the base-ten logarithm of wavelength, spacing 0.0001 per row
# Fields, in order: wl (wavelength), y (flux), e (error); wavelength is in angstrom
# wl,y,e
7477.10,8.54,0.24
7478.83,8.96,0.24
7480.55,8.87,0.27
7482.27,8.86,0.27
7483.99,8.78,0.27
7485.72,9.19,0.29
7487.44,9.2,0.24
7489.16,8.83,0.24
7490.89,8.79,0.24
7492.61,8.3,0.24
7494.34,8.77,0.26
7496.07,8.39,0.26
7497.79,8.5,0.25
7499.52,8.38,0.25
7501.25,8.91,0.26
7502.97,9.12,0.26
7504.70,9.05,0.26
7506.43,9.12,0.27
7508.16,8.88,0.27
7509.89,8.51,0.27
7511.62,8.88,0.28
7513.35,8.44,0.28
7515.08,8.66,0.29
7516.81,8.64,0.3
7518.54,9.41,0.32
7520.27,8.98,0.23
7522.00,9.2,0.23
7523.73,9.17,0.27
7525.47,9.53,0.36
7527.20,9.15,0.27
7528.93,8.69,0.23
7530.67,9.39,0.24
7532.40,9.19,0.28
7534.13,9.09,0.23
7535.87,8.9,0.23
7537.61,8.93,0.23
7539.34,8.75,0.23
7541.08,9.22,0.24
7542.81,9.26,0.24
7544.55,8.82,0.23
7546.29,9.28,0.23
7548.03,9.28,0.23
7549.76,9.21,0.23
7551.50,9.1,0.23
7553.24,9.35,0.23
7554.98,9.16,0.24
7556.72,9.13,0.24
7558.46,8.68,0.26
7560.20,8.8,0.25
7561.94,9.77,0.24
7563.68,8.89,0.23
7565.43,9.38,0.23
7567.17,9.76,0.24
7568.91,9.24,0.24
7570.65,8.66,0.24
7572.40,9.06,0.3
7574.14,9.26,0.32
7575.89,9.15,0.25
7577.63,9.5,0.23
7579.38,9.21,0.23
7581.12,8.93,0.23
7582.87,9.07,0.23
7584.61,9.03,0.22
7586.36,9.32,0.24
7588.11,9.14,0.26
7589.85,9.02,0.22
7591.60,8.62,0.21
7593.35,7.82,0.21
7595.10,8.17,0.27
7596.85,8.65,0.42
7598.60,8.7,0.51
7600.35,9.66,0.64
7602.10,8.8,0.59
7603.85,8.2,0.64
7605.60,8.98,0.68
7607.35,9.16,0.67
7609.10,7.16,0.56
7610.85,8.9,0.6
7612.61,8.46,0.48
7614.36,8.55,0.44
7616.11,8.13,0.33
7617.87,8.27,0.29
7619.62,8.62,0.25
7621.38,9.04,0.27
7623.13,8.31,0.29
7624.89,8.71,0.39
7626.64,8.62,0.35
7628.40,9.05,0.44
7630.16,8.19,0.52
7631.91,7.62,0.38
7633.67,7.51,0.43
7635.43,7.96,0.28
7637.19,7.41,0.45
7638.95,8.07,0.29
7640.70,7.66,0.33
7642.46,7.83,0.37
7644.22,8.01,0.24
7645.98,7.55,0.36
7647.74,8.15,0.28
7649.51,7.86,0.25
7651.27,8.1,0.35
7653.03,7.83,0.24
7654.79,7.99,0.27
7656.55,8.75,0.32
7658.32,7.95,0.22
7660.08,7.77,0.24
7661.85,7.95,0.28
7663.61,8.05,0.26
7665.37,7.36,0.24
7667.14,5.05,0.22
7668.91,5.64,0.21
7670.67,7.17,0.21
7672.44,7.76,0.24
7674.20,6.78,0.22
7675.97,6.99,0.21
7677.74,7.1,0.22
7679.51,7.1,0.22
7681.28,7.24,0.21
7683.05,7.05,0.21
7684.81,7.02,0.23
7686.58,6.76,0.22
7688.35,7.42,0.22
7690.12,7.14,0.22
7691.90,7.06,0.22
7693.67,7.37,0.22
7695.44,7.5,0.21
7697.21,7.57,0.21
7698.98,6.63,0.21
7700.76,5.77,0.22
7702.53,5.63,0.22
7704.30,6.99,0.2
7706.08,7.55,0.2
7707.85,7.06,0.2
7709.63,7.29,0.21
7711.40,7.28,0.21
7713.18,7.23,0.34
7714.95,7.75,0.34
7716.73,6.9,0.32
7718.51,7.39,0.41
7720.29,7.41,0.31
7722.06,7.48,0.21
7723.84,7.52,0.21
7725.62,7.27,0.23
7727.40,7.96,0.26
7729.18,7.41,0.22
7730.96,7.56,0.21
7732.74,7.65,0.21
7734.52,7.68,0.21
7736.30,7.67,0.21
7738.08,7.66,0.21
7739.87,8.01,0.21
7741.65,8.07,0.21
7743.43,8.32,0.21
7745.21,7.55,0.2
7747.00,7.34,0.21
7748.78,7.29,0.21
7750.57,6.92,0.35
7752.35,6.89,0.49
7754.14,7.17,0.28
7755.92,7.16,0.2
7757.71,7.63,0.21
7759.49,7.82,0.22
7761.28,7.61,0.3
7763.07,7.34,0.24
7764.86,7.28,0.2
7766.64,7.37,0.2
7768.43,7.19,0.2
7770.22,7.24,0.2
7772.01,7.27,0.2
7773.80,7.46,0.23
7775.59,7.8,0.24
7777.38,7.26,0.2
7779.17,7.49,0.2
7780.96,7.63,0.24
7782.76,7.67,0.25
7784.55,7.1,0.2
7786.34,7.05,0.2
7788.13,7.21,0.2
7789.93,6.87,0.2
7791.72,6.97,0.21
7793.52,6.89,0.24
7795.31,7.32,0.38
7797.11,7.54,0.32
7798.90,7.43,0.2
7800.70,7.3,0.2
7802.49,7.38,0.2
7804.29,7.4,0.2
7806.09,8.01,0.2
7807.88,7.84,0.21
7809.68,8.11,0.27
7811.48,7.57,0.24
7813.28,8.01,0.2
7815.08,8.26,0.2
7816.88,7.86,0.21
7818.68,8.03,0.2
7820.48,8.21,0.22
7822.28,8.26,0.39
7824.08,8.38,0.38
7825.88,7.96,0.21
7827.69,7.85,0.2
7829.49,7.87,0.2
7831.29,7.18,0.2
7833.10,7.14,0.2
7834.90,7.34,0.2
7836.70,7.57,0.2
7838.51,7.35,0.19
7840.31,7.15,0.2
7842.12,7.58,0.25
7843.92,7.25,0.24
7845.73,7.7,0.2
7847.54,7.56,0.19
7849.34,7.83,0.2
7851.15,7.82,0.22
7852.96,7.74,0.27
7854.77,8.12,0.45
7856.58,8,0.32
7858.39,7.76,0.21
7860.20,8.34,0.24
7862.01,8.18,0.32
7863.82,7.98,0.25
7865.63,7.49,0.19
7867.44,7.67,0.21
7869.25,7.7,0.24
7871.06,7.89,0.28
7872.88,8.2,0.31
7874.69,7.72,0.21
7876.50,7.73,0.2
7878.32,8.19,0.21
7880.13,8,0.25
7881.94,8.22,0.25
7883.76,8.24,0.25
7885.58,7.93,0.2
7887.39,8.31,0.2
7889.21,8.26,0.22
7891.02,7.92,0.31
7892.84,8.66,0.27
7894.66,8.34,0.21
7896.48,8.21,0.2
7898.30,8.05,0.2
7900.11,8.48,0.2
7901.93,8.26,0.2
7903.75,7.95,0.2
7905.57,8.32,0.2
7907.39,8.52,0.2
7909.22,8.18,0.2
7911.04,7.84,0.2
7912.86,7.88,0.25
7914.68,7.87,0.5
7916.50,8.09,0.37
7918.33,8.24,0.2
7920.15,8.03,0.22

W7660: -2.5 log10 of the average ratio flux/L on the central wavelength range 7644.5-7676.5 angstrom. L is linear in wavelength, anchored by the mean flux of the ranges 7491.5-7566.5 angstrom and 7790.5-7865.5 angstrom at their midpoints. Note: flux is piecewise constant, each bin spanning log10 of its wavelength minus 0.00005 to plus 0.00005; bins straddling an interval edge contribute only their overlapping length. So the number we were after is 0.13 mag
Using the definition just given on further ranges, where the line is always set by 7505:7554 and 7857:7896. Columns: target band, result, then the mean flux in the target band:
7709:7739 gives 0.14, 7.48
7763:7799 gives 0.14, 7.3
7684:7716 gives 0.21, 7.06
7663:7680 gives 0.25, 6.88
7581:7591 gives -0.03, 9.08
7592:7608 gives 0.02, 8.67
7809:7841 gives 0.05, 7.78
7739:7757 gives 0.13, 7.47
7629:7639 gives 0.12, 7.8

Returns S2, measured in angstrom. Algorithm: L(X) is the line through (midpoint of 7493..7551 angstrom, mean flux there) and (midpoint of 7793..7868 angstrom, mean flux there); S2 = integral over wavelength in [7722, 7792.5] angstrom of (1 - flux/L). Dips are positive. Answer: 5.0 angstrom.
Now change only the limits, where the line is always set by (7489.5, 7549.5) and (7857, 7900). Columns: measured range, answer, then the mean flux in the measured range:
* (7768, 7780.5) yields 1.4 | 7.4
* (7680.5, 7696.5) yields 2.5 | 7.18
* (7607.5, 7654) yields 2.7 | 8.15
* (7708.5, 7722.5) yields 1.9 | 7.33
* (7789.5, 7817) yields 2.3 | 7.55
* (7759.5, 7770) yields 1.2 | 7.39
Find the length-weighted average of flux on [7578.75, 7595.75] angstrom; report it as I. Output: 8.84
